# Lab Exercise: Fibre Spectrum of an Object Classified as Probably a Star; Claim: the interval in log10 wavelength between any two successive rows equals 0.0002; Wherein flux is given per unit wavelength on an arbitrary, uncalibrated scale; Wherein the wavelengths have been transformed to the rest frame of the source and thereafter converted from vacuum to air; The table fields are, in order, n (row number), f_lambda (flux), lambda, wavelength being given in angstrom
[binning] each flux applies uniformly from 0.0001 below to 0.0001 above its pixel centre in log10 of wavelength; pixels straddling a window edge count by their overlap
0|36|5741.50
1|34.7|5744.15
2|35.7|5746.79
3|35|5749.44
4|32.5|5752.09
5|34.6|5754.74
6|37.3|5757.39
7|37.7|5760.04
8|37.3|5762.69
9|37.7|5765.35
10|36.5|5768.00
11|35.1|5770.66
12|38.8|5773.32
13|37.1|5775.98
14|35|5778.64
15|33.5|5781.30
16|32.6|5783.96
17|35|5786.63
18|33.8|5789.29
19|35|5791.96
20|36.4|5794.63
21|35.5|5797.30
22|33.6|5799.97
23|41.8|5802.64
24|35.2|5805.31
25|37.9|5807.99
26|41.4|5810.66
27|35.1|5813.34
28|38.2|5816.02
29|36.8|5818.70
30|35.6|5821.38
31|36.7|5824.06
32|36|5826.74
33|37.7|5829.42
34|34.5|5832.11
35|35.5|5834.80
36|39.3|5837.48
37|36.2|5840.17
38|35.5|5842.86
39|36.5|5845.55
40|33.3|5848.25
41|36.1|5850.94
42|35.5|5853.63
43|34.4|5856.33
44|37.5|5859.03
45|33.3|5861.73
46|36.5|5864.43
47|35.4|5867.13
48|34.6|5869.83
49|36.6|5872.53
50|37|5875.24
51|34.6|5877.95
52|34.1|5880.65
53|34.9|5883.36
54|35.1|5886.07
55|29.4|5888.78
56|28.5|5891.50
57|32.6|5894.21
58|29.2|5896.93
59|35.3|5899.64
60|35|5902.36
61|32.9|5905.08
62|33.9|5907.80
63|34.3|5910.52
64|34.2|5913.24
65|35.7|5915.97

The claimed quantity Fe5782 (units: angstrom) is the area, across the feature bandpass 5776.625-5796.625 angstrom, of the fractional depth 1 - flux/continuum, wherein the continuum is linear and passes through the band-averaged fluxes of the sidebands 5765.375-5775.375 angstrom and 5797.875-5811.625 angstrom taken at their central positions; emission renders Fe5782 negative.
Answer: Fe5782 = 1.5 angstrom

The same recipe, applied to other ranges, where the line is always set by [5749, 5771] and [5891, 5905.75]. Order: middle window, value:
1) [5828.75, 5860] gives -1.9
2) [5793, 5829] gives -2.3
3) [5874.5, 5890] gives -0.6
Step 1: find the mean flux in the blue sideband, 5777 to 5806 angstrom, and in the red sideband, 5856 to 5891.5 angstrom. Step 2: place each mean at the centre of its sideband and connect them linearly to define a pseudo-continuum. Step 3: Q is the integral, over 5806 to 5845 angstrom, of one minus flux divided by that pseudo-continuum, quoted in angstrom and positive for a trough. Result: -2.1 angstrom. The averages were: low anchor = 35.2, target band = 36.8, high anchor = 34.6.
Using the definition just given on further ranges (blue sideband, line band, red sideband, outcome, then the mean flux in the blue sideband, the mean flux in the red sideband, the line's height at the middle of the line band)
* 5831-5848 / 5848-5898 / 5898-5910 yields 1.31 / 36.1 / 34.2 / 35.1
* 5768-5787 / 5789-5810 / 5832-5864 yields -0.56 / 35.4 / 35.7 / 35.5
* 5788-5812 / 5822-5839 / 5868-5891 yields -0.36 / 36.7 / 34.3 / 35.8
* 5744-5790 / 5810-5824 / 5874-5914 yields -0.98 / 35.6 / 33.4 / 34.7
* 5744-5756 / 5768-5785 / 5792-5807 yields 0.00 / 34.5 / 36.4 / 35.5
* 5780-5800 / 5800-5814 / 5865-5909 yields -1.49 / 34.5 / 33.7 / 34.3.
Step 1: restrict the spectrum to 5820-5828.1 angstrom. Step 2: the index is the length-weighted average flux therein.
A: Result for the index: 36.1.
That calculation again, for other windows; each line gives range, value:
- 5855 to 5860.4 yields 35.9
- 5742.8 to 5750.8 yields 35.1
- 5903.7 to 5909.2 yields 33.4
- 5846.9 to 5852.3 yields 34.7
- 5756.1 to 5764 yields 37.5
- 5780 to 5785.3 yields 33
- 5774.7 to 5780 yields 36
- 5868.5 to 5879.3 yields 35.7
